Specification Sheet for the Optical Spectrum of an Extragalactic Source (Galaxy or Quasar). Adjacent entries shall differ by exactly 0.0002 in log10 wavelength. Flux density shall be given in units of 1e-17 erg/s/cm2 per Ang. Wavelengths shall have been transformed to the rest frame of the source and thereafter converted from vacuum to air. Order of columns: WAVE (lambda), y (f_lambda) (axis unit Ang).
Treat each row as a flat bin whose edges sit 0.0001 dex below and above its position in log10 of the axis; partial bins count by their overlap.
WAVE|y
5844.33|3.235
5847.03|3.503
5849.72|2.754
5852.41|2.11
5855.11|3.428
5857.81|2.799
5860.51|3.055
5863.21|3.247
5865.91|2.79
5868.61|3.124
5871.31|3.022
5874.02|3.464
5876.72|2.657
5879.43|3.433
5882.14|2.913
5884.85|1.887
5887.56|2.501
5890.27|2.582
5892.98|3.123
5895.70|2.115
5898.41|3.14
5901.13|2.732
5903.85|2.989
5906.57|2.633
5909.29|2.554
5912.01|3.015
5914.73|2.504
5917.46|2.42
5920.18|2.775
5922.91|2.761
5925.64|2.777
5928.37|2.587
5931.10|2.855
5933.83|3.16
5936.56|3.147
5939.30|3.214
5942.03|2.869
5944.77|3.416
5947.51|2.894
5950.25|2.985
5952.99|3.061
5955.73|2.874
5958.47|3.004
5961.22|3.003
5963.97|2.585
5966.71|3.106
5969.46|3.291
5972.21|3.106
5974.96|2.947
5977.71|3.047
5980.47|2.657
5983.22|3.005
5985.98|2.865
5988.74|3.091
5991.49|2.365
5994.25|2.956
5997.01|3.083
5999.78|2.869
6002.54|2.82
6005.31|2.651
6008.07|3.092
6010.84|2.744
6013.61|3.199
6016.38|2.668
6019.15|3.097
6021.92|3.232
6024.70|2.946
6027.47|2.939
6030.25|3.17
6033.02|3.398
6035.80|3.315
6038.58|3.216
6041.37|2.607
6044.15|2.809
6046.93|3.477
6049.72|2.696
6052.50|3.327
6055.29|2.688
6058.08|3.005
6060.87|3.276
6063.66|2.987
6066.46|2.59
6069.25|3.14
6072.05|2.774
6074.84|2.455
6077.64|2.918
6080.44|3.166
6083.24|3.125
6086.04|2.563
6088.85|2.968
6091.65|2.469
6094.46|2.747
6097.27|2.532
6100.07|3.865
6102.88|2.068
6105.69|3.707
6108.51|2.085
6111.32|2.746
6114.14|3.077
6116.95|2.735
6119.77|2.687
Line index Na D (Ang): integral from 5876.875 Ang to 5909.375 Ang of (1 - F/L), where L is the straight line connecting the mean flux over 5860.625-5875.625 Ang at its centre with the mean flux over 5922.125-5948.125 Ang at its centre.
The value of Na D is 3.63 Ang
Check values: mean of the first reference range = 3.12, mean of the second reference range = 2.97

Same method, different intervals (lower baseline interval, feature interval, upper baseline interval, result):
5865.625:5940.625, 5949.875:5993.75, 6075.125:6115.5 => -1.68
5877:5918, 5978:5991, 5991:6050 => 0.11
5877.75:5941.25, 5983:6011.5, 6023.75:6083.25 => 0.45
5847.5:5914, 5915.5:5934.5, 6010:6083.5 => 0.95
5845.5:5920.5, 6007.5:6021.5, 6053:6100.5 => -0.50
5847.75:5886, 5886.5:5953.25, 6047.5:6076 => 2.03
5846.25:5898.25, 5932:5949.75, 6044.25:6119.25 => -1.41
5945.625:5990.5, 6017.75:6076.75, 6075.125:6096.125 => -2.73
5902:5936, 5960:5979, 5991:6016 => -1.23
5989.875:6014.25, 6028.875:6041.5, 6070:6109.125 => -1.53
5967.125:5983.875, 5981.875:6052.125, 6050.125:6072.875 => 0.31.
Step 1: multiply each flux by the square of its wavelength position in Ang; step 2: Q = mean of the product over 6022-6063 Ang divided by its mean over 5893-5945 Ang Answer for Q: 1.13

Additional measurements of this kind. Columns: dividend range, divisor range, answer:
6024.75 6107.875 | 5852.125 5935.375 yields 1.11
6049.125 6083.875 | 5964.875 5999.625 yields 1.02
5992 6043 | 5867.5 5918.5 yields 1.12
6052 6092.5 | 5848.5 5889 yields 1.08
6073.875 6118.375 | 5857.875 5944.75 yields 1.06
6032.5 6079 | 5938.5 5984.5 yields 1.02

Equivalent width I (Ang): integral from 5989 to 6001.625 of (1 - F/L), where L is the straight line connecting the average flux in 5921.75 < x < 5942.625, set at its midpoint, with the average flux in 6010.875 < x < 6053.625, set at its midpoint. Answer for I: 0.7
